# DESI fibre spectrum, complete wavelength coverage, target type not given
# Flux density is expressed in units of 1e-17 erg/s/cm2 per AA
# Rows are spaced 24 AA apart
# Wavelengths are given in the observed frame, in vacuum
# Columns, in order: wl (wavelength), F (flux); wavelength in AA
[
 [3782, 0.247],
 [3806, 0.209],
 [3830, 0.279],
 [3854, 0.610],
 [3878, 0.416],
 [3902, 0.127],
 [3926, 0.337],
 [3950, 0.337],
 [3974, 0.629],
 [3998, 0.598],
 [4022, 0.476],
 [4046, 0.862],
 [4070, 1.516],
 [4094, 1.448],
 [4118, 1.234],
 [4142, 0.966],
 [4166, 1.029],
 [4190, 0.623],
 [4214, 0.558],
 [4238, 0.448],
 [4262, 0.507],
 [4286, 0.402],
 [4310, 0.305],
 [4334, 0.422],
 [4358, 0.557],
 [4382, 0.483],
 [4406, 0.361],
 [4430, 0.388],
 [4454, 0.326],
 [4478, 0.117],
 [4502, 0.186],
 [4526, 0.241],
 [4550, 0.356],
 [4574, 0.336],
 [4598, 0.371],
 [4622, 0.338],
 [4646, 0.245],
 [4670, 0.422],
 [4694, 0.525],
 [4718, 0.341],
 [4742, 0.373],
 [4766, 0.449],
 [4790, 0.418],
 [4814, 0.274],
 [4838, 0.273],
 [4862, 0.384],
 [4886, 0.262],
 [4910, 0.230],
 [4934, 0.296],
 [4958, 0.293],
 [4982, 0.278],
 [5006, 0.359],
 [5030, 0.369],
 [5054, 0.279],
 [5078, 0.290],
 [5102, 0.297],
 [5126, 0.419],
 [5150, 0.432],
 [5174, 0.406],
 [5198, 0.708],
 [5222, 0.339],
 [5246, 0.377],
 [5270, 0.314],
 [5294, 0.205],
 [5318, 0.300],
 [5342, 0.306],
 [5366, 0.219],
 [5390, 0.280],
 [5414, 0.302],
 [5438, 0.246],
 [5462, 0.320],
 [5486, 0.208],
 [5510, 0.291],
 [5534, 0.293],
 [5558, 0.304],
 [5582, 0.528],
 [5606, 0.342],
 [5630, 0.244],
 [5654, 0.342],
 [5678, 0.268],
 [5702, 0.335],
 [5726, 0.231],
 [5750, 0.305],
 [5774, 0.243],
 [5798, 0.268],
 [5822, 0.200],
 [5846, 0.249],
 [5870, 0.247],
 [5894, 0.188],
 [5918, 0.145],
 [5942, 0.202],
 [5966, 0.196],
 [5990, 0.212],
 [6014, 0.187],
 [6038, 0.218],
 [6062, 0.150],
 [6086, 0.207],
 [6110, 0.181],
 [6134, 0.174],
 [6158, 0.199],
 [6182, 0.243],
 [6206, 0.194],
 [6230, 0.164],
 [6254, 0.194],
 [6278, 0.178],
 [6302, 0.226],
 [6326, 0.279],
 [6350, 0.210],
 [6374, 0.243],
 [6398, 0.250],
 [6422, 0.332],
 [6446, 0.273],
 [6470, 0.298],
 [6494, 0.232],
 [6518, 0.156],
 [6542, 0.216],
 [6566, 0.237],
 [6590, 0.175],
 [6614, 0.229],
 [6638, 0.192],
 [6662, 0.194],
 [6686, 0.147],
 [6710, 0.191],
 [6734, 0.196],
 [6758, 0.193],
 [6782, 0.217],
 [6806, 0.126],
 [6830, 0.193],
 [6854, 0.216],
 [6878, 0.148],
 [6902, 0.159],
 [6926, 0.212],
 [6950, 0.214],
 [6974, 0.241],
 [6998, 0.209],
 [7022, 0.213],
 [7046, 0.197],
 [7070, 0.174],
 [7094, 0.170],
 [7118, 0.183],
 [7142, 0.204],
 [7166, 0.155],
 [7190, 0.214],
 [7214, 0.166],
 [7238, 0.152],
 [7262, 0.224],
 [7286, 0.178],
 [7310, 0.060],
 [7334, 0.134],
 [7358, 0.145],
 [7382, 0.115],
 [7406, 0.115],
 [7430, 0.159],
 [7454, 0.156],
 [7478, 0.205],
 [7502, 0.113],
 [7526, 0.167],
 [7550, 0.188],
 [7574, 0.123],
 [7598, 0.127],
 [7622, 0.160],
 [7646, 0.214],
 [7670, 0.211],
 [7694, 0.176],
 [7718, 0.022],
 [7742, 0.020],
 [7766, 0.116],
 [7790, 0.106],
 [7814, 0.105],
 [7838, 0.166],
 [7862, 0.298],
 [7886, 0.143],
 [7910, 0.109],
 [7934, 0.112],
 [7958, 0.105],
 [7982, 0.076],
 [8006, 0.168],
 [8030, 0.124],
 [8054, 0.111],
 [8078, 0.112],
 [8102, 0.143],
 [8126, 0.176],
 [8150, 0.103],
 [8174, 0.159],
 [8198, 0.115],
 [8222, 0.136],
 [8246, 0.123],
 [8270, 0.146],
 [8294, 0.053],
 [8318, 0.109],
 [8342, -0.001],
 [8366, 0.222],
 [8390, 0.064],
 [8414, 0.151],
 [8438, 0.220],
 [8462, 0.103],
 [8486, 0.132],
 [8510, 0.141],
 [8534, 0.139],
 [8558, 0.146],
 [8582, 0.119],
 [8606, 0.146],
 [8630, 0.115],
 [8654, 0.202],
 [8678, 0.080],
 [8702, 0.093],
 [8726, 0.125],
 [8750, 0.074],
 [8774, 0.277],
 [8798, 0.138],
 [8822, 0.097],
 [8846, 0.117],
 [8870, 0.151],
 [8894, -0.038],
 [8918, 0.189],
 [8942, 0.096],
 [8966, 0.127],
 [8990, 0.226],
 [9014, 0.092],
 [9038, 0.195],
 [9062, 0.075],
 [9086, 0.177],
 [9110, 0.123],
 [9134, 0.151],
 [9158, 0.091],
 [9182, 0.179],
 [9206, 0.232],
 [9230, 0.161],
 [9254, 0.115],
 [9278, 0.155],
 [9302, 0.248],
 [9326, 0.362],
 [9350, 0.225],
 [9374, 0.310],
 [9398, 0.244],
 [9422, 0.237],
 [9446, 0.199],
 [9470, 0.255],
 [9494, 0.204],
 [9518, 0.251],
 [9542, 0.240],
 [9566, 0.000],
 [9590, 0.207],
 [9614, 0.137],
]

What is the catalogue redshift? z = 2.353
